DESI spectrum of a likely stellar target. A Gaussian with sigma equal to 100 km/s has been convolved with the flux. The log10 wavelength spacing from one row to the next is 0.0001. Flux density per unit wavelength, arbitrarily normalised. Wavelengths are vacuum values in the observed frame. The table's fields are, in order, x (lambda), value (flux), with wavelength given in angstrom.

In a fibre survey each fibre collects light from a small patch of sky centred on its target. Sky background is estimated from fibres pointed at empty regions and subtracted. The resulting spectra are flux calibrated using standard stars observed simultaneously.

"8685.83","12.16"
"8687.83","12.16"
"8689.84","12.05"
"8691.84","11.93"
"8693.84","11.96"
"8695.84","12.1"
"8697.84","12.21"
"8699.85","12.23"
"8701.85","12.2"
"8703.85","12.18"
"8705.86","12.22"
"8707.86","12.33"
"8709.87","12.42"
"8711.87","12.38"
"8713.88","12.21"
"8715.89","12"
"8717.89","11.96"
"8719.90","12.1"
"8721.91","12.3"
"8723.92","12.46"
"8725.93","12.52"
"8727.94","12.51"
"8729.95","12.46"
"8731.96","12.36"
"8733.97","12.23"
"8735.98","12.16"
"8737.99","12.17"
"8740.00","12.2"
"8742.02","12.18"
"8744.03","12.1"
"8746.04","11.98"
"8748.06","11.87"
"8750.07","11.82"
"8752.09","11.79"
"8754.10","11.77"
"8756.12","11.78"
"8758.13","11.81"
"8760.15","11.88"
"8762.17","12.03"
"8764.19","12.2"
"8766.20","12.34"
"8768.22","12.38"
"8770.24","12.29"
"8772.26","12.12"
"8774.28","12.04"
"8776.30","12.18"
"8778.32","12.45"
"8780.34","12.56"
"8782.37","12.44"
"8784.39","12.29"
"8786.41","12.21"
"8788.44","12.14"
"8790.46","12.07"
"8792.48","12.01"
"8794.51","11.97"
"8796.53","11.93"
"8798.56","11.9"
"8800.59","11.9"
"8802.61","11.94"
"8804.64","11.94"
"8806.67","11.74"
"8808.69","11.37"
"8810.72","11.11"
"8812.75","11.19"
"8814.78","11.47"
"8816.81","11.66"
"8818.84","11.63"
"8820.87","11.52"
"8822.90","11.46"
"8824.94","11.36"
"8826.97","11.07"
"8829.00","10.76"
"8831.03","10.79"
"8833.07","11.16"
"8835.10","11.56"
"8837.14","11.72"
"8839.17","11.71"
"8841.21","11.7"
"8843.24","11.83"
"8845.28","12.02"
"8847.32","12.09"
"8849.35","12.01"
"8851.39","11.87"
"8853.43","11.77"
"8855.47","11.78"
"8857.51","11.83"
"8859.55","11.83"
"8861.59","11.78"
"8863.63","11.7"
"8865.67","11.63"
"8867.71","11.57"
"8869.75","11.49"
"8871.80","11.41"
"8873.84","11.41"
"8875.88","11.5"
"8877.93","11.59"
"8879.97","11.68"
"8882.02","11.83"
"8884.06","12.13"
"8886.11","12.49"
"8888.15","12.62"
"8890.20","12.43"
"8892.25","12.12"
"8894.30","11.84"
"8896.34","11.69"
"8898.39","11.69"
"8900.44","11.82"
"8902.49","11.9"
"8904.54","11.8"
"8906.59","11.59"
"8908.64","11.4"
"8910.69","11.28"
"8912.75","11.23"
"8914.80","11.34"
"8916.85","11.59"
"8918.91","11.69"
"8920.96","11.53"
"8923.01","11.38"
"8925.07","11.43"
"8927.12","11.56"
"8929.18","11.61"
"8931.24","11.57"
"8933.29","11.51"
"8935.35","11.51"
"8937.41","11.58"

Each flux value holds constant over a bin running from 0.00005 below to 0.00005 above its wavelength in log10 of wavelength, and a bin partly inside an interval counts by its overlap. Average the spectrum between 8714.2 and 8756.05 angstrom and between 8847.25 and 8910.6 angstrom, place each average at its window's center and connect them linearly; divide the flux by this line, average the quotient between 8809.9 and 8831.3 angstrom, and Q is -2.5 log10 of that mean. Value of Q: 0.06 mag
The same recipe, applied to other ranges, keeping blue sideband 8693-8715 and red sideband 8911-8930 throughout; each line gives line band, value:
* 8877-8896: -0.04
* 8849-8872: 0.00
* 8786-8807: -0.01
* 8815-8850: 0.02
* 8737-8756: 0.01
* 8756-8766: 0.00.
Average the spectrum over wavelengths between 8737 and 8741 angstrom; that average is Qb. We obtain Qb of 12.2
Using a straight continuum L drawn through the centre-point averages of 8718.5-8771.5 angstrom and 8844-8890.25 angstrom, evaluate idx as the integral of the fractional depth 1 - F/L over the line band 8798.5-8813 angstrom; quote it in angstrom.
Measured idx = 0.4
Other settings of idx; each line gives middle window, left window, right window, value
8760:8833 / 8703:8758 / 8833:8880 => 0.6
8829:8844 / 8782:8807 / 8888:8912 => 0.6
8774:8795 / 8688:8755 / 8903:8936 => -0.5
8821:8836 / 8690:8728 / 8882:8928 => 0.9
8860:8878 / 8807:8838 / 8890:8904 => 0.2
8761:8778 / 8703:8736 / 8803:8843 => -0.5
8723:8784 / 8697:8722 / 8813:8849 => -1.1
